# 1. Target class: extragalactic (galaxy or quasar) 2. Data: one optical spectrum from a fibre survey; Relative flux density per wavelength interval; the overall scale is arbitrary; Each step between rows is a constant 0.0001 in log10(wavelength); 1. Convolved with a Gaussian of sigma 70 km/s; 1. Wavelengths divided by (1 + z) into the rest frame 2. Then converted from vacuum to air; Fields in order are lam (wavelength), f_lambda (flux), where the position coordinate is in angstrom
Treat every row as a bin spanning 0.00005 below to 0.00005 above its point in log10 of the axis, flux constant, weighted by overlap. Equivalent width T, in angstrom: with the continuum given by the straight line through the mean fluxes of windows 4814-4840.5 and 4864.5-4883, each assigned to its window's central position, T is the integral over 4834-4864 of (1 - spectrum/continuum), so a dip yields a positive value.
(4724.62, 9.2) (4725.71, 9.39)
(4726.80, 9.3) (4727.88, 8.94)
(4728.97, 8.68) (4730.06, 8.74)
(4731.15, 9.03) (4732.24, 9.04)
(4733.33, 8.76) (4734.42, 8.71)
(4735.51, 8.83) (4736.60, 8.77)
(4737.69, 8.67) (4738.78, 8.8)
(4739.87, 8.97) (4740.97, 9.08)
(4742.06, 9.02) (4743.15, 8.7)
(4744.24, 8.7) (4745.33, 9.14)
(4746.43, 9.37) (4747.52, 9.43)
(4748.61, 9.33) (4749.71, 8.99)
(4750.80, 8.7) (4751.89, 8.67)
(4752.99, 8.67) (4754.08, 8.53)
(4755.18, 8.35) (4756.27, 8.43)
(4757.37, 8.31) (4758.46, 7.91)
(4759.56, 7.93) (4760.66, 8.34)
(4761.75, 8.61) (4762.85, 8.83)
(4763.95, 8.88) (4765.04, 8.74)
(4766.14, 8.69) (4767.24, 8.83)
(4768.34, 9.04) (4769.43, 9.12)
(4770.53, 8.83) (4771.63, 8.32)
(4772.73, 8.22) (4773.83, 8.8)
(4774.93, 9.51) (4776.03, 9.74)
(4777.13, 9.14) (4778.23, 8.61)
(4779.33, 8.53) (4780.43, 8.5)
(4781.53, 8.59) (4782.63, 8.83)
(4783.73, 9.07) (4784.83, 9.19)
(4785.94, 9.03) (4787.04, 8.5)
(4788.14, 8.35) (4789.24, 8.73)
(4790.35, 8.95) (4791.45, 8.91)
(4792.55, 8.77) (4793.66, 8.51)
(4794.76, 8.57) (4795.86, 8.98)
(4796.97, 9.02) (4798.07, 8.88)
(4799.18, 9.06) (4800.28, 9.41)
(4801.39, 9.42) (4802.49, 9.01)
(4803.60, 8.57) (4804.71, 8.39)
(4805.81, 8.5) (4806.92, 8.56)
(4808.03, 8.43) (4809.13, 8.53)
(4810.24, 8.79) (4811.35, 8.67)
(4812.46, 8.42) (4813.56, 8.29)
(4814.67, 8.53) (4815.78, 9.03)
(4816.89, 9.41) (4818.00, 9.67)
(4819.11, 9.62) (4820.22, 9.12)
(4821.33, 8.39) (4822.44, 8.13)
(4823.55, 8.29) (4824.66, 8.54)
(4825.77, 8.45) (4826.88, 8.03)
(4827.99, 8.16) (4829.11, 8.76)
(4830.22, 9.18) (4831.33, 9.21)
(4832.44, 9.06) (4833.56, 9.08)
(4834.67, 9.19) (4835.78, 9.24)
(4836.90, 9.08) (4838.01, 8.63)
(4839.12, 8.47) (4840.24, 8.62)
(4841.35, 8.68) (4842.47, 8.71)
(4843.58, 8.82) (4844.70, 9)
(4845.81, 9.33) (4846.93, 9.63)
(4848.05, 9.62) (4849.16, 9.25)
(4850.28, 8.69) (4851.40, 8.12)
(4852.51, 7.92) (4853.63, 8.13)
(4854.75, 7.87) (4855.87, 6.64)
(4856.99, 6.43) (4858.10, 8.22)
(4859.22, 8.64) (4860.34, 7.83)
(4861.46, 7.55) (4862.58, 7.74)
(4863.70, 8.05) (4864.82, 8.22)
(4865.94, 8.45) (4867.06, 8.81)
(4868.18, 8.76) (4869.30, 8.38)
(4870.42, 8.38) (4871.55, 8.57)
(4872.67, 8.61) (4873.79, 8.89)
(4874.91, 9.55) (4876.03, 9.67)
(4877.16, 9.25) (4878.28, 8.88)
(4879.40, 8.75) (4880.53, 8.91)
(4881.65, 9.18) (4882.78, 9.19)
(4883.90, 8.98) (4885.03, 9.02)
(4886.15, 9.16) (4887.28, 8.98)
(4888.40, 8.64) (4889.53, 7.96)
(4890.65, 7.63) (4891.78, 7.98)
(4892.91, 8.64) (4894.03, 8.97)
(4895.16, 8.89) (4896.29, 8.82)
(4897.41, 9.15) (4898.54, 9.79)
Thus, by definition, 1.3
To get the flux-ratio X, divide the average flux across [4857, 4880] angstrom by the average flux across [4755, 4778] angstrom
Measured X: 0.98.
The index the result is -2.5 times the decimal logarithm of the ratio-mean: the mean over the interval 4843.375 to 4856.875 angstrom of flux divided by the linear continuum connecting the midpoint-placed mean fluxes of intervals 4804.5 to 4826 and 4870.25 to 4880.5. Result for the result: 0.044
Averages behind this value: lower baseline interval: 8.7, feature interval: 8.5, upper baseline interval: 8.96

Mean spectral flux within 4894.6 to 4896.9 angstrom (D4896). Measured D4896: 8.88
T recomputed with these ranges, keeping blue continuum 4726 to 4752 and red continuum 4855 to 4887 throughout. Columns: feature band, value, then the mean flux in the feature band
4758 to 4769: 0.3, 8.59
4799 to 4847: -0.7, 8.81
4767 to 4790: 0.0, 8.83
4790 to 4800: -0.1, 8.87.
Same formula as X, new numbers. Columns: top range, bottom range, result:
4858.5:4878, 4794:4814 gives 0.98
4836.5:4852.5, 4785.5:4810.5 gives 1.01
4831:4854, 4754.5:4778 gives 1.02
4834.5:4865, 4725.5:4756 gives 0.95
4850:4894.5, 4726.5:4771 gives 0.96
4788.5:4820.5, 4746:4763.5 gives 1.02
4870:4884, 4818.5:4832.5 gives 1.04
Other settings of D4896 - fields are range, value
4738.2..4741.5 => 8.93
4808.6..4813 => 8.59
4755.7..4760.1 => 8.15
